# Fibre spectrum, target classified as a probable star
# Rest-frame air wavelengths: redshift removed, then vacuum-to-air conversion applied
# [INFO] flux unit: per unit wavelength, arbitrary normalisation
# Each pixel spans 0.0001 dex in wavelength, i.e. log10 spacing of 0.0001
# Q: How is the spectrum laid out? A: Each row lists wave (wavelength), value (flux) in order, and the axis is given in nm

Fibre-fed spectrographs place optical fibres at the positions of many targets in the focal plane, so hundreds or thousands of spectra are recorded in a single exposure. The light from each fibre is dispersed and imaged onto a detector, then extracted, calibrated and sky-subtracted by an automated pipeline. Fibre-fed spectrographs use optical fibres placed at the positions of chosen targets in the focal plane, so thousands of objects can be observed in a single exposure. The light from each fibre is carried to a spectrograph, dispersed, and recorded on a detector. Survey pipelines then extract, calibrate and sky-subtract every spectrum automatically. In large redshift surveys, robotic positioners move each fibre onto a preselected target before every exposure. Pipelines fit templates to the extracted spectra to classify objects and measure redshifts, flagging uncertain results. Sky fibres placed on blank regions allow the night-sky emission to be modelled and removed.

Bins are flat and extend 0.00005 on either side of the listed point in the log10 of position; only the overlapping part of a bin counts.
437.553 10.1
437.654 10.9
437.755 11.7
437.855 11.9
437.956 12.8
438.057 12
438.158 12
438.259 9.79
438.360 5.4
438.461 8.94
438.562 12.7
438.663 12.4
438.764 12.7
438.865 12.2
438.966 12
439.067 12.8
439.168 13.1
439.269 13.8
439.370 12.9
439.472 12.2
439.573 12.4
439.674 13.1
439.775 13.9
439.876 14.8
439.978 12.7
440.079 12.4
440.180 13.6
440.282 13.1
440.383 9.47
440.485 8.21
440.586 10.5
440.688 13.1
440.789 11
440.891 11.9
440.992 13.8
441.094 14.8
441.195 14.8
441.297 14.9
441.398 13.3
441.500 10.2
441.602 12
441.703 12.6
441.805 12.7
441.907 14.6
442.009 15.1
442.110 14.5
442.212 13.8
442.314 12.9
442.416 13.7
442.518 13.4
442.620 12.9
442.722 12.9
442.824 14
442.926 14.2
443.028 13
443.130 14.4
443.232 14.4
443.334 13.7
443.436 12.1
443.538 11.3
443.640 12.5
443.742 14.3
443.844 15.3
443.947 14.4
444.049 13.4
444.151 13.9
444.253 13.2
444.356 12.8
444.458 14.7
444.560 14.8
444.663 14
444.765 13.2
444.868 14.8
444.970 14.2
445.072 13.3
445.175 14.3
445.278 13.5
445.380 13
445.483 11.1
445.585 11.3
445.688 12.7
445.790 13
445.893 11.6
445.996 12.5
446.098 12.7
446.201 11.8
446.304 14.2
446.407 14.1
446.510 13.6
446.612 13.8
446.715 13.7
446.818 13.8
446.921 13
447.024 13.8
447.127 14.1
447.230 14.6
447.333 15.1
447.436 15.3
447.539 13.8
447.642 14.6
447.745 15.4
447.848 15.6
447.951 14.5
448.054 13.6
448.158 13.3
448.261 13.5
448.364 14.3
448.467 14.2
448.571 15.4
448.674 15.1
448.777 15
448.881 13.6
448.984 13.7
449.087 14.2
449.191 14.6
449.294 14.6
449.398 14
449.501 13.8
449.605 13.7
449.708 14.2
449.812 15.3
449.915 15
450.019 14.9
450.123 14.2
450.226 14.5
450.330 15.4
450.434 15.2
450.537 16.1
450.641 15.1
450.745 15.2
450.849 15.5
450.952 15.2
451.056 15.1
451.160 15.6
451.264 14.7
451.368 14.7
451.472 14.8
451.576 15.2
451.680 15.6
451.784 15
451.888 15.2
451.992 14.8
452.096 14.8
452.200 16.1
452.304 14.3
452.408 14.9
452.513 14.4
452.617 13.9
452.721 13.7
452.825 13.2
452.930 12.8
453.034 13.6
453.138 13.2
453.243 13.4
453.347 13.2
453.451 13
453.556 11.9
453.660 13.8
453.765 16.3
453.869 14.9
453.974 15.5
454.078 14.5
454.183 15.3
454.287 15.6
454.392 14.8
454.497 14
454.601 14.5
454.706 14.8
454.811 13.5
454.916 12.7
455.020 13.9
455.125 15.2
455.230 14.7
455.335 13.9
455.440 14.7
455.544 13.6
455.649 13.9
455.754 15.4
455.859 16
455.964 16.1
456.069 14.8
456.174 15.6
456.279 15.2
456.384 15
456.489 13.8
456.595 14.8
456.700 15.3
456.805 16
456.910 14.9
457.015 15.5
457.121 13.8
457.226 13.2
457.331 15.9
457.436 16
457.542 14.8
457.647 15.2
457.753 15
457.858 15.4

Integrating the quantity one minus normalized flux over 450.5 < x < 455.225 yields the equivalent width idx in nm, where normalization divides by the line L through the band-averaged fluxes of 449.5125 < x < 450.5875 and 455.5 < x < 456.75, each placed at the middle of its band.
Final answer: 0.11 nm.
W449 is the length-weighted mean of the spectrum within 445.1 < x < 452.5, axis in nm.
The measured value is 14.3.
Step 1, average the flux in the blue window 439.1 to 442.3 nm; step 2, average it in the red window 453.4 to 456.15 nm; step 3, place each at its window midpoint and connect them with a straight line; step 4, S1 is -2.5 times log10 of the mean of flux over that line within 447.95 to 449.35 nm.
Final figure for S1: -0.03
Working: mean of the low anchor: 12.9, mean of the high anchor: 14.5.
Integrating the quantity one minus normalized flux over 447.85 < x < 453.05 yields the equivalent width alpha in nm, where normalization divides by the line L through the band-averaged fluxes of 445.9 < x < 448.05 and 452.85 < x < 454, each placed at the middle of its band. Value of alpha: -0.29 nm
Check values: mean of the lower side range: 13.9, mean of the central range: 14.6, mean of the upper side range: 13.7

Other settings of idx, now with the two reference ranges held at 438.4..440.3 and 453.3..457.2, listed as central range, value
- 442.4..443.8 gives -0.023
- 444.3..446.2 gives 0.033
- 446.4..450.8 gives -0.204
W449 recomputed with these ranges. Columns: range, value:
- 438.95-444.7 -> 13.2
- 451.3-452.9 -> 14.7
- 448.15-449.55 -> 14.3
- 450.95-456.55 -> 14.5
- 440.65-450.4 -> 13.7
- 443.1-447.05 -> 13.4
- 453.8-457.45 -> 14.8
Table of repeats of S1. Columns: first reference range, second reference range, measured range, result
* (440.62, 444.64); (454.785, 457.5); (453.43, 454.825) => 0.00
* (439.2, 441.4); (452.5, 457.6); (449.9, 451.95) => -0.08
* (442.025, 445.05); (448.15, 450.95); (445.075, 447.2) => 0.08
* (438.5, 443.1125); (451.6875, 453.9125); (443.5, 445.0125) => -0.04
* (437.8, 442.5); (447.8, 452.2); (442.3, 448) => 0.00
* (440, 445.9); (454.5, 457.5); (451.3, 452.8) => -0.04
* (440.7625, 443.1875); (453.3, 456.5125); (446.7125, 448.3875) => -0.03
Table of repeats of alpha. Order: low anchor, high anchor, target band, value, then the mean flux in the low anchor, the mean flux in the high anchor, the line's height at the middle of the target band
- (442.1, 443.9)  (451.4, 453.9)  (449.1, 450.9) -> -0.09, 13.5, 14.2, 14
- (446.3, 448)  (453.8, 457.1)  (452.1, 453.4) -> 0.06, 14.3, 14.8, 14.6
